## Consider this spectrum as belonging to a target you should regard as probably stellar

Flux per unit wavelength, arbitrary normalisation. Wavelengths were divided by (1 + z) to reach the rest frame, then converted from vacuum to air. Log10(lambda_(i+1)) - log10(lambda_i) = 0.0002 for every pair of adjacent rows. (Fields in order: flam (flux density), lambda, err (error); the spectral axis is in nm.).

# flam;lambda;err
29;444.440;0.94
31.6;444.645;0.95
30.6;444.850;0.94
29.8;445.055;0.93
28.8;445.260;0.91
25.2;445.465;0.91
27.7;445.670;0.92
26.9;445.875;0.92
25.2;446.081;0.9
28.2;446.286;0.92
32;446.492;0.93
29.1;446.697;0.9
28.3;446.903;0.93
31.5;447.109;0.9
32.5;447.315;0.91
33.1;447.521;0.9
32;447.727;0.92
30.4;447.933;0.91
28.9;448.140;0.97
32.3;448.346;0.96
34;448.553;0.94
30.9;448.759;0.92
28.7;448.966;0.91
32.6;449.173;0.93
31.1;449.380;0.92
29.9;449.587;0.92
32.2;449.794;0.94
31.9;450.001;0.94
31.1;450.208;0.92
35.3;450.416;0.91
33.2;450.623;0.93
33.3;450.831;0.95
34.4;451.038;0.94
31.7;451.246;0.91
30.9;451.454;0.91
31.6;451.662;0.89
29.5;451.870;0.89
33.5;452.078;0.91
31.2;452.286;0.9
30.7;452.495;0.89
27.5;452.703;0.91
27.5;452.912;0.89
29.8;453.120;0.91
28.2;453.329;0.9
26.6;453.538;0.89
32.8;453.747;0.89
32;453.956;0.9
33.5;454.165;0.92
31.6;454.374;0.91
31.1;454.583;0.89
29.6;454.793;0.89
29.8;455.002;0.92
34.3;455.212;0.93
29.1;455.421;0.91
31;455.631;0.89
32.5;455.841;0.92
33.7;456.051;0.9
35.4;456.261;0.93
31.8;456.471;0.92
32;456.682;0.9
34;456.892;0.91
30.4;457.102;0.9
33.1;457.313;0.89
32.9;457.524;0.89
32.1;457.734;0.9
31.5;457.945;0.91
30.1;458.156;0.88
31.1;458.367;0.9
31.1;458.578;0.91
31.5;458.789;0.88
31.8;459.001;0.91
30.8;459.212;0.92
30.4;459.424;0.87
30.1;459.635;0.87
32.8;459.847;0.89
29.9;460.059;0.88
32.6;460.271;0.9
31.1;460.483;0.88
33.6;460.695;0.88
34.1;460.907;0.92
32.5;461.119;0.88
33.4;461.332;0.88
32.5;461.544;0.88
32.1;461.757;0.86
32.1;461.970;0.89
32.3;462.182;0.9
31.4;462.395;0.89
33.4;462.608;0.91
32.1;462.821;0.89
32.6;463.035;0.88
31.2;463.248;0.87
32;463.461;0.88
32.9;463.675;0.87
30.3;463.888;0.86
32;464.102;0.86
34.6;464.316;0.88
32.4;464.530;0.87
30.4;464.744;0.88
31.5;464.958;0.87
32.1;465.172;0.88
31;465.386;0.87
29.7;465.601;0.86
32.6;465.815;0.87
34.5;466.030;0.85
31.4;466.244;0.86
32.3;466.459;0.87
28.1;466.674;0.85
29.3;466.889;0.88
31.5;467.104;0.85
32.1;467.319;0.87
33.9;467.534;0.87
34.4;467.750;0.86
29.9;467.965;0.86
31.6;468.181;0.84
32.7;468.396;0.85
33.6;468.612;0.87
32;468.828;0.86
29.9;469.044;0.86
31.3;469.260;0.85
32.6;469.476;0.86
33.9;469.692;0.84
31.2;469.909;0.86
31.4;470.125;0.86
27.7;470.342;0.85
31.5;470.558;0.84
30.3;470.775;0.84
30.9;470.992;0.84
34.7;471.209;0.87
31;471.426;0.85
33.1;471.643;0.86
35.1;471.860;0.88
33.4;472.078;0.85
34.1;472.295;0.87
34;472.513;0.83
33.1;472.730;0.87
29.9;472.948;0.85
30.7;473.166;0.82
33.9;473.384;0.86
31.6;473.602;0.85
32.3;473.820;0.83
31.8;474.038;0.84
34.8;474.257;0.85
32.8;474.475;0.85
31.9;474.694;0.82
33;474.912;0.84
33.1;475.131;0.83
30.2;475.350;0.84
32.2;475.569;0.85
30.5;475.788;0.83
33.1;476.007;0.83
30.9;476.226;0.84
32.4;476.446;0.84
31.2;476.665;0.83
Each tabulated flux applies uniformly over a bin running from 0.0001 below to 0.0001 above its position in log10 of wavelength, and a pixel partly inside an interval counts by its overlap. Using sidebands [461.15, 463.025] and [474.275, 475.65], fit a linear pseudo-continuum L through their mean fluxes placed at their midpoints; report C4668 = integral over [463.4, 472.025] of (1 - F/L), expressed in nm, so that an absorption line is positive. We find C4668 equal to 0.15 nm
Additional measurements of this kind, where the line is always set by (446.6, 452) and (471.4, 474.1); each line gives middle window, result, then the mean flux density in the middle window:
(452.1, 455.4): 0.137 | 30.5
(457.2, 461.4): 0.031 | 31.8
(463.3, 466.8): 0.065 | 31.7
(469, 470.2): 0.026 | 31.8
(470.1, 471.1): 0.071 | 30.3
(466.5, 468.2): 0.055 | 31.4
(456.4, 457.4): -0.010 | 32.2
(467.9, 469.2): 0.033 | 31.7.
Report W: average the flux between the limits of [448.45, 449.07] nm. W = 31.2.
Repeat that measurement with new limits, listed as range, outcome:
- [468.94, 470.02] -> 31.8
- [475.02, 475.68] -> 31.8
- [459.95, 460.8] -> 31.8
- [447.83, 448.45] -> 30.5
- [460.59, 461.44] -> 33.4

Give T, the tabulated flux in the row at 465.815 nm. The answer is 32.6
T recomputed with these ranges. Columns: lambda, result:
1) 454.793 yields 29.6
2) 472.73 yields 33.1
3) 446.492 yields 32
